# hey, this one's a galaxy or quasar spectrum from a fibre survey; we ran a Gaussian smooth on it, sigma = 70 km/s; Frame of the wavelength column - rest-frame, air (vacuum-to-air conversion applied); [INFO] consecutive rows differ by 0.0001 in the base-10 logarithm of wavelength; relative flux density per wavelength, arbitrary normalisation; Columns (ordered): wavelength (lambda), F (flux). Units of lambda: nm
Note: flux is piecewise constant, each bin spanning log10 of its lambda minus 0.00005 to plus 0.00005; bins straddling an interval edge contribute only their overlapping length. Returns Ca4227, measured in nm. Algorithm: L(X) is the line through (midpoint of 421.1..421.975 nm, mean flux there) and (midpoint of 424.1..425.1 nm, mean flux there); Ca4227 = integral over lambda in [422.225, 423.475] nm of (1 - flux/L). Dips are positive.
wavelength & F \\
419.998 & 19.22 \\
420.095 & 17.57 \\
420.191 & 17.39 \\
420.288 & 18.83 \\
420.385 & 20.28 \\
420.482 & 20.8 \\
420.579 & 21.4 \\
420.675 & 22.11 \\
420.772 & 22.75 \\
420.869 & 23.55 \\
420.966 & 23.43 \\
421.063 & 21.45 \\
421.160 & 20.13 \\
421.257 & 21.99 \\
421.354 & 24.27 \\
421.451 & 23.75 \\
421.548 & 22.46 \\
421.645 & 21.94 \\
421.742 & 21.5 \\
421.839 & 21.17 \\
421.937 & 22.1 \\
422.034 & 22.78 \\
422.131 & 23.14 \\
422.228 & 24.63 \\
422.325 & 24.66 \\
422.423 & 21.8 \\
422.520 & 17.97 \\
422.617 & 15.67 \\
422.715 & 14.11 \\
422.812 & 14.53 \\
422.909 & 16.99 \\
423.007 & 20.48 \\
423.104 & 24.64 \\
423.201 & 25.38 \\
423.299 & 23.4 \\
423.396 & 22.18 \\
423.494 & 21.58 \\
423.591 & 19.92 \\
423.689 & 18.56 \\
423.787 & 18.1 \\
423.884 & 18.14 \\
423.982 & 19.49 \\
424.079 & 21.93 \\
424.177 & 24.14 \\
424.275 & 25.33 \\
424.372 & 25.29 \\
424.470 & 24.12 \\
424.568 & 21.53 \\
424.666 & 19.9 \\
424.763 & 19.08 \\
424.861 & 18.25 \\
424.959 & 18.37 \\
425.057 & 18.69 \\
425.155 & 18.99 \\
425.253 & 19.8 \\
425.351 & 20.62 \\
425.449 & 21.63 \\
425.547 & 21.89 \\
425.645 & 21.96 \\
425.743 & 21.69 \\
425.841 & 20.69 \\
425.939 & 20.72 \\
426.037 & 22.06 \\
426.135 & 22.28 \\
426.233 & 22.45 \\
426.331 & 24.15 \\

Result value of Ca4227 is 0.08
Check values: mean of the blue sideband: 22.1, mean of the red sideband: 21.5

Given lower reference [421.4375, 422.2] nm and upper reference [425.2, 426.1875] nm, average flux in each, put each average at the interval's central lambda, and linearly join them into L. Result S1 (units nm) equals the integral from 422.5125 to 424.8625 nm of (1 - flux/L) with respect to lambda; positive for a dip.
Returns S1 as 0.143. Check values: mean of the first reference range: 22.4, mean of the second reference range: 21.3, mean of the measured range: 20.5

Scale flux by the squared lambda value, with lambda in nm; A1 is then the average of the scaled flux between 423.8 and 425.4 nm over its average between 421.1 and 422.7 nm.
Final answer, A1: 0.97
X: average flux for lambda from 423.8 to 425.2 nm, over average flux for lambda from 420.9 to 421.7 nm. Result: 0.9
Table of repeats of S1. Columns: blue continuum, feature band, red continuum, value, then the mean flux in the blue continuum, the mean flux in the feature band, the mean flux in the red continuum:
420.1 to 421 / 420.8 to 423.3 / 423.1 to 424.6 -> 0.00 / 21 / 21.4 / 22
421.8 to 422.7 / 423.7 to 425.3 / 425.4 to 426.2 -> 0.06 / 21.2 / 20.6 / 21.6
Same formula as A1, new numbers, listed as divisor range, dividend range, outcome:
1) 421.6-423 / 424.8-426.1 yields 1.03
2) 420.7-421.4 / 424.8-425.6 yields 0.90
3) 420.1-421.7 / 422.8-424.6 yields 1.01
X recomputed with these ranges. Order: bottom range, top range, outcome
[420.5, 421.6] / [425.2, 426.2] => 0.95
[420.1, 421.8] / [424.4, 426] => 0.95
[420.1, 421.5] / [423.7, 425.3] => 0.96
